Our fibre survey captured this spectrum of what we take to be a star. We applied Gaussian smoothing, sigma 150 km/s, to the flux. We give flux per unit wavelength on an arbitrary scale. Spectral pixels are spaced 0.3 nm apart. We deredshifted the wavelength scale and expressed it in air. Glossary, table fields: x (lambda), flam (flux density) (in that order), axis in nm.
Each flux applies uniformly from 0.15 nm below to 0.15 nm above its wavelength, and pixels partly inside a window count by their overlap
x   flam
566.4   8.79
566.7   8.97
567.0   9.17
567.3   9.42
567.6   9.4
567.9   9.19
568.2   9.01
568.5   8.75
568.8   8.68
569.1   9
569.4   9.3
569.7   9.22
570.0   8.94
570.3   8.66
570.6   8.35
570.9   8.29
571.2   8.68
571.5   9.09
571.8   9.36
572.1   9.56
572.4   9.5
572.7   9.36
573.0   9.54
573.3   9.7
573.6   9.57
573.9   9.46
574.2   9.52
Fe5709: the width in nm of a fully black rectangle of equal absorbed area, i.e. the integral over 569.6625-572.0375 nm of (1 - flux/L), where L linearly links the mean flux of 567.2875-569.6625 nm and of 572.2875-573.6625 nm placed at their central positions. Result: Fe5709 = 0.12 nm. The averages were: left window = 9.08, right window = 9.53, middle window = 8.83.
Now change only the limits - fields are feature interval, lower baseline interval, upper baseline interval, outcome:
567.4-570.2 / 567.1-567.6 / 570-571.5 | 0.00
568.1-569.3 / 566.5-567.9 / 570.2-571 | 0.00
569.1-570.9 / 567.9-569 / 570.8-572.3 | 0.02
